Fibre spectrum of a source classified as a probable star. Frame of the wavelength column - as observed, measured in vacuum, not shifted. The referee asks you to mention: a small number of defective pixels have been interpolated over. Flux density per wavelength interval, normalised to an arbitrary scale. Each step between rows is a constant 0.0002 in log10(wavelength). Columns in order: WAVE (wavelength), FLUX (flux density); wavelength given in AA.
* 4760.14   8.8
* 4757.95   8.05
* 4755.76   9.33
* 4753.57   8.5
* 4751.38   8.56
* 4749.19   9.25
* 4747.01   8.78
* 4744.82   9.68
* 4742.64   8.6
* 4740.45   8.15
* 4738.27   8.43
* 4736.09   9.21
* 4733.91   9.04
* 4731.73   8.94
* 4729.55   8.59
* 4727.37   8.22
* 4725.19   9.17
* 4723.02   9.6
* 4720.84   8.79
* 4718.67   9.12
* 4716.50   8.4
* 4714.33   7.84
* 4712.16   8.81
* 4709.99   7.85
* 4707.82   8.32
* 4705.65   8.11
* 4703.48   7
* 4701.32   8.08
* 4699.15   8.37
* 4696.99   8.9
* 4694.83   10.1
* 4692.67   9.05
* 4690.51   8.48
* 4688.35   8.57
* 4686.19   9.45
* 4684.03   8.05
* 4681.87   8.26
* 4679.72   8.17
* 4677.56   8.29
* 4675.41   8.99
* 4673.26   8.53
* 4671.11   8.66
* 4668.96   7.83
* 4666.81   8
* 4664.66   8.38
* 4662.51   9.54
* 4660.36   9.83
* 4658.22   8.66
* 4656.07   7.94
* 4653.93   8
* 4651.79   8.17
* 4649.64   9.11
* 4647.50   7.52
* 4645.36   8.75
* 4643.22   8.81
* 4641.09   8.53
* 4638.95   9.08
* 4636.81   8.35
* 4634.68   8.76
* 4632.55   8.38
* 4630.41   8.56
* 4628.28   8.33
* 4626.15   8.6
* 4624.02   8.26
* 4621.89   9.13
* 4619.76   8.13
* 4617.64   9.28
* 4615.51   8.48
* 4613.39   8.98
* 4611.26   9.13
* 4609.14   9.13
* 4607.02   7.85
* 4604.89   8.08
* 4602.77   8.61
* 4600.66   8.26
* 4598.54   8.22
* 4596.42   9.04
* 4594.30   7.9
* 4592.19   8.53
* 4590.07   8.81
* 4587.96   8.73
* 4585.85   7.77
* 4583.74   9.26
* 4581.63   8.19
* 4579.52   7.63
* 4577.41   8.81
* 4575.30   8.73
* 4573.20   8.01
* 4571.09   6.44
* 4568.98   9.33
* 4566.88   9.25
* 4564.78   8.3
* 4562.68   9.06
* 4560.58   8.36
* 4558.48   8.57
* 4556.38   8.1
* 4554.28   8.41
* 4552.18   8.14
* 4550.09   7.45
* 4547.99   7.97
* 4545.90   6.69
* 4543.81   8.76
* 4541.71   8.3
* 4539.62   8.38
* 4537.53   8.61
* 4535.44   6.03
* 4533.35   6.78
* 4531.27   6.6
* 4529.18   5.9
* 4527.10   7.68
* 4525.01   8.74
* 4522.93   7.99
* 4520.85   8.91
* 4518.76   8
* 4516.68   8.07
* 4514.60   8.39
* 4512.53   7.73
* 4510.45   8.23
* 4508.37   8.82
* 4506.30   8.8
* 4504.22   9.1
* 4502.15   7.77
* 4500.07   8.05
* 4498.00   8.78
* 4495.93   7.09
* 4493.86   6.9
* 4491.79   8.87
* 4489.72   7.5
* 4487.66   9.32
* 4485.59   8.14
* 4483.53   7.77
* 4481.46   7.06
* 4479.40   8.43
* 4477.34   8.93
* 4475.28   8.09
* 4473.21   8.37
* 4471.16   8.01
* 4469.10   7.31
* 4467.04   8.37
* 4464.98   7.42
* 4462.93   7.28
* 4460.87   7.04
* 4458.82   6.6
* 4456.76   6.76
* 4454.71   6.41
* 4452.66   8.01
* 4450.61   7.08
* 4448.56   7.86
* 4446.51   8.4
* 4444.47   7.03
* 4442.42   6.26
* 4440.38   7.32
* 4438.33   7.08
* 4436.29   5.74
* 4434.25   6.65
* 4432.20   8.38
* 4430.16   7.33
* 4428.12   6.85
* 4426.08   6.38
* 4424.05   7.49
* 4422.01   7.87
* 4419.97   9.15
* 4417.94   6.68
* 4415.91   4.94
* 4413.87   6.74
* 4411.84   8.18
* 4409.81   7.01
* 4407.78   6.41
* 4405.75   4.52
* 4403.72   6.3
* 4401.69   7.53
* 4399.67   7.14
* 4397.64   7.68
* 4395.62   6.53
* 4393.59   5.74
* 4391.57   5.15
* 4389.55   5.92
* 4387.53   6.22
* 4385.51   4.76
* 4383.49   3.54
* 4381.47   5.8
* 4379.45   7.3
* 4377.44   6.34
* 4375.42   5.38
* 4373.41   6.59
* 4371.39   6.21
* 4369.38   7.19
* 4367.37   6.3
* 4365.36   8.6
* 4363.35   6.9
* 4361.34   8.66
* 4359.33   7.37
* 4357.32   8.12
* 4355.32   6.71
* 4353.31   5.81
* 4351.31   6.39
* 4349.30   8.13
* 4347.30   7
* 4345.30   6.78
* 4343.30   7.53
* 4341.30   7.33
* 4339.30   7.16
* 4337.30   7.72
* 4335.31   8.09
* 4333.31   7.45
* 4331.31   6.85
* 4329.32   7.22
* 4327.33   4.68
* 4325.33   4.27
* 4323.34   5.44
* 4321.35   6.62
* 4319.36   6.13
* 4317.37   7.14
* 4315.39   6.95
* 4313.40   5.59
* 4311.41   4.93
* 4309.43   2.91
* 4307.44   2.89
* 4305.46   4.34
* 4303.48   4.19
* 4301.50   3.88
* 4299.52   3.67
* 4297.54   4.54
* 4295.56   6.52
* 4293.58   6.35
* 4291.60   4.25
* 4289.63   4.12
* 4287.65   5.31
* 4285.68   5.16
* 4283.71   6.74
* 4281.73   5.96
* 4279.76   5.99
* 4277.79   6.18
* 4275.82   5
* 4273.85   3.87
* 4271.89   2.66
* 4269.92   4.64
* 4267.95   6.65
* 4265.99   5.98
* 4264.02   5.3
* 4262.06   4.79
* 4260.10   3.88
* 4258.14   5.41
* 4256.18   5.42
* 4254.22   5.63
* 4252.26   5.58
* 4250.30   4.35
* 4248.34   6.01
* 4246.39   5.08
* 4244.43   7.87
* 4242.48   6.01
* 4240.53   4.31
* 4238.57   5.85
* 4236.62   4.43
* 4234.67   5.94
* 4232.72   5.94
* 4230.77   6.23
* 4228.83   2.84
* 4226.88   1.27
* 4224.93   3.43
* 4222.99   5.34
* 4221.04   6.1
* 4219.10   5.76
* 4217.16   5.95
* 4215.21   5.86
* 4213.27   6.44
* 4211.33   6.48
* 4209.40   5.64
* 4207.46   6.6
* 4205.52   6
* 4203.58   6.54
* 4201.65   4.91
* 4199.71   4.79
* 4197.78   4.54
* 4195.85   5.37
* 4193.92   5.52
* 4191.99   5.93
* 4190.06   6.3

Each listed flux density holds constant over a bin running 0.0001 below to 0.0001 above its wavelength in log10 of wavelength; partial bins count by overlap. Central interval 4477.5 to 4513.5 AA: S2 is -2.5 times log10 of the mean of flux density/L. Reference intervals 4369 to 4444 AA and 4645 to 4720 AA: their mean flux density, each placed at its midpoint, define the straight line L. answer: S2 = -0.14 mag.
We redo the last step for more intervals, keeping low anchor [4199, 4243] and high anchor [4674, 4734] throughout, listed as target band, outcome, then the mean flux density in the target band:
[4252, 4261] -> 0.081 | 5.16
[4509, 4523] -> -0.126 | 8.22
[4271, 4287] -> 0.101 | 5.22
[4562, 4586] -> -0.095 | 8.41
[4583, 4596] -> -0.093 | 8.51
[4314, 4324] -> -0.082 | 6.46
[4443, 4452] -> -0.104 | 7.54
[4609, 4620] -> -0.117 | 8.89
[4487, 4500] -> -0.126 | 8.04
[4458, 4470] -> -0.058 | 7.35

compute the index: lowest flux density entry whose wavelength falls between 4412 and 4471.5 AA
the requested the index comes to 4.94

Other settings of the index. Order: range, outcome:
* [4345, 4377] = 5.38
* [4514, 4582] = 5.9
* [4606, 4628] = 7.85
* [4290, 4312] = 2.89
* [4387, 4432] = 4.52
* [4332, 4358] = 5.81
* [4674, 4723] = 7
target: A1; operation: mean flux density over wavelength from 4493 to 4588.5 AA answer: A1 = 8.08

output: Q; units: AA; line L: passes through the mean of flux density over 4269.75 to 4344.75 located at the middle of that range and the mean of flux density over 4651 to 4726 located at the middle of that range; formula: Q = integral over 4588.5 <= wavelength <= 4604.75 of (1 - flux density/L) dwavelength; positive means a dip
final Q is -1.3 AA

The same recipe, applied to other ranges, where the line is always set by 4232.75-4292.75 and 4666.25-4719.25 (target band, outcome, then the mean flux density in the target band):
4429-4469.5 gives -3.4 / 7.21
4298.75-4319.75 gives 3.3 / 4.76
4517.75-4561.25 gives -3.0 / 7.82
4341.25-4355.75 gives -2.5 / 6.94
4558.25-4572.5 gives -1.8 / 8.45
